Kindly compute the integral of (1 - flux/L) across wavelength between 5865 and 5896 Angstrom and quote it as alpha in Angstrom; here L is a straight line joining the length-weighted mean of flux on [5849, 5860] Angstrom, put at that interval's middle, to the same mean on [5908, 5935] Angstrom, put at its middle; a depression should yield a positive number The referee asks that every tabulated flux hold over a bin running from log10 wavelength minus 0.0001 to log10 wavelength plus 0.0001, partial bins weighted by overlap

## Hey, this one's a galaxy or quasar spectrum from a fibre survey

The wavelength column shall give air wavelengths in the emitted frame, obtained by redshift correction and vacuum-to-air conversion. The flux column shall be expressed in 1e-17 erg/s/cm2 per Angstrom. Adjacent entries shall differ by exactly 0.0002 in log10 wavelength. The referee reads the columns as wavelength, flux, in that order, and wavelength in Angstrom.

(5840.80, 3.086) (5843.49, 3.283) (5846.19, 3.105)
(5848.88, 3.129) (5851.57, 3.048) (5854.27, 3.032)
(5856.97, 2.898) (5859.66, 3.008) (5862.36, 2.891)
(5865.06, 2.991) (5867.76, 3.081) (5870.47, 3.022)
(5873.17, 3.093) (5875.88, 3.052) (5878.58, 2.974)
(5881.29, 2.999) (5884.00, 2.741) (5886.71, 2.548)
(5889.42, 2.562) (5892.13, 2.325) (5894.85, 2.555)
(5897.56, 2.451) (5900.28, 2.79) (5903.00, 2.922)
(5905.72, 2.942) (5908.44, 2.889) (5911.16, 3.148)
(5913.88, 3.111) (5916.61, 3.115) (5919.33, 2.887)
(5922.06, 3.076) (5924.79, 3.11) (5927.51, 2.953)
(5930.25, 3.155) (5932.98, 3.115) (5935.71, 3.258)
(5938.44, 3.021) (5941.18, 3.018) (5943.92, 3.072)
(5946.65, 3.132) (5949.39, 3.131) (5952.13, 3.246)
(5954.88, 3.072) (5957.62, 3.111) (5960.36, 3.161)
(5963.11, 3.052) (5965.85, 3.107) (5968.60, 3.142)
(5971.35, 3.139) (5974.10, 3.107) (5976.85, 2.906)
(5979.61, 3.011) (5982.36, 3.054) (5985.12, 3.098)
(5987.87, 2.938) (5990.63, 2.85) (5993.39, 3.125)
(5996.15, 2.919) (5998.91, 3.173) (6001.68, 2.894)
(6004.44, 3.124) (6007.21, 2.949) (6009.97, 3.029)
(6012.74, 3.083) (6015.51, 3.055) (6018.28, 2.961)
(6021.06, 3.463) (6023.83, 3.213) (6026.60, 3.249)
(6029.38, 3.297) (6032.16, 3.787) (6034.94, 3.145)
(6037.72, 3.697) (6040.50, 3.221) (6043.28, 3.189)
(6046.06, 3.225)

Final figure 2.1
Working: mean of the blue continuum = 3.01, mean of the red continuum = 3.07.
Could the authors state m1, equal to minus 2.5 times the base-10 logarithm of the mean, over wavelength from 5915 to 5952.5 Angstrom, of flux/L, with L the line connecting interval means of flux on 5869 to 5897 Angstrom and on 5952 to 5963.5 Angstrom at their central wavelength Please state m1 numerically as -0.03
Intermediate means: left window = 2.78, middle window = 3.09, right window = 3.12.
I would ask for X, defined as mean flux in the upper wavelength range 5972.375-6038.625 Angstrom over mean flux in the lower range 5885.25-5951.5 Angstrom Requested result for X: 1.1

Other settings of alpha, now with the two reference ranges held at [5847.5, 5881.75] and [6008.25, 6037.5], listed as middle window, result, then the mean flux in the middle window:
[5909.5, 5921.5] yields 0.1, 3.06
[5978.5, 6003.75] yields 1.5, 3.01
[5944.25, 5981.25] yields 0.7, 3.1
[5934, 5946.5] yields 0.1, 3.1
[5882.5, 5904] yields 3.2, 2.61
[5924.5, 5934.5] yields 0.1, 3.08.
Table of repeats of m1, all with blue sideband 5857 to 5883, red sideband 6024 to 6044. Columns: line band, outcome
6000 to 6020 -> 0.10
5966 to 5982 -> 0.06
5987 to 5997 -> 0.11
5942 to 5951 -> 0.02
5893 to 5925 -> 0.07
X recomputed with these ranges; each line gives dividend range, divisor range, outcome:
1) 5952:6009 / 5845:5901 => 1.06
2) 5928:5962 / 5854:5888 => 1.06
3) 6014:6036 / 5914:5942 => 1.06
